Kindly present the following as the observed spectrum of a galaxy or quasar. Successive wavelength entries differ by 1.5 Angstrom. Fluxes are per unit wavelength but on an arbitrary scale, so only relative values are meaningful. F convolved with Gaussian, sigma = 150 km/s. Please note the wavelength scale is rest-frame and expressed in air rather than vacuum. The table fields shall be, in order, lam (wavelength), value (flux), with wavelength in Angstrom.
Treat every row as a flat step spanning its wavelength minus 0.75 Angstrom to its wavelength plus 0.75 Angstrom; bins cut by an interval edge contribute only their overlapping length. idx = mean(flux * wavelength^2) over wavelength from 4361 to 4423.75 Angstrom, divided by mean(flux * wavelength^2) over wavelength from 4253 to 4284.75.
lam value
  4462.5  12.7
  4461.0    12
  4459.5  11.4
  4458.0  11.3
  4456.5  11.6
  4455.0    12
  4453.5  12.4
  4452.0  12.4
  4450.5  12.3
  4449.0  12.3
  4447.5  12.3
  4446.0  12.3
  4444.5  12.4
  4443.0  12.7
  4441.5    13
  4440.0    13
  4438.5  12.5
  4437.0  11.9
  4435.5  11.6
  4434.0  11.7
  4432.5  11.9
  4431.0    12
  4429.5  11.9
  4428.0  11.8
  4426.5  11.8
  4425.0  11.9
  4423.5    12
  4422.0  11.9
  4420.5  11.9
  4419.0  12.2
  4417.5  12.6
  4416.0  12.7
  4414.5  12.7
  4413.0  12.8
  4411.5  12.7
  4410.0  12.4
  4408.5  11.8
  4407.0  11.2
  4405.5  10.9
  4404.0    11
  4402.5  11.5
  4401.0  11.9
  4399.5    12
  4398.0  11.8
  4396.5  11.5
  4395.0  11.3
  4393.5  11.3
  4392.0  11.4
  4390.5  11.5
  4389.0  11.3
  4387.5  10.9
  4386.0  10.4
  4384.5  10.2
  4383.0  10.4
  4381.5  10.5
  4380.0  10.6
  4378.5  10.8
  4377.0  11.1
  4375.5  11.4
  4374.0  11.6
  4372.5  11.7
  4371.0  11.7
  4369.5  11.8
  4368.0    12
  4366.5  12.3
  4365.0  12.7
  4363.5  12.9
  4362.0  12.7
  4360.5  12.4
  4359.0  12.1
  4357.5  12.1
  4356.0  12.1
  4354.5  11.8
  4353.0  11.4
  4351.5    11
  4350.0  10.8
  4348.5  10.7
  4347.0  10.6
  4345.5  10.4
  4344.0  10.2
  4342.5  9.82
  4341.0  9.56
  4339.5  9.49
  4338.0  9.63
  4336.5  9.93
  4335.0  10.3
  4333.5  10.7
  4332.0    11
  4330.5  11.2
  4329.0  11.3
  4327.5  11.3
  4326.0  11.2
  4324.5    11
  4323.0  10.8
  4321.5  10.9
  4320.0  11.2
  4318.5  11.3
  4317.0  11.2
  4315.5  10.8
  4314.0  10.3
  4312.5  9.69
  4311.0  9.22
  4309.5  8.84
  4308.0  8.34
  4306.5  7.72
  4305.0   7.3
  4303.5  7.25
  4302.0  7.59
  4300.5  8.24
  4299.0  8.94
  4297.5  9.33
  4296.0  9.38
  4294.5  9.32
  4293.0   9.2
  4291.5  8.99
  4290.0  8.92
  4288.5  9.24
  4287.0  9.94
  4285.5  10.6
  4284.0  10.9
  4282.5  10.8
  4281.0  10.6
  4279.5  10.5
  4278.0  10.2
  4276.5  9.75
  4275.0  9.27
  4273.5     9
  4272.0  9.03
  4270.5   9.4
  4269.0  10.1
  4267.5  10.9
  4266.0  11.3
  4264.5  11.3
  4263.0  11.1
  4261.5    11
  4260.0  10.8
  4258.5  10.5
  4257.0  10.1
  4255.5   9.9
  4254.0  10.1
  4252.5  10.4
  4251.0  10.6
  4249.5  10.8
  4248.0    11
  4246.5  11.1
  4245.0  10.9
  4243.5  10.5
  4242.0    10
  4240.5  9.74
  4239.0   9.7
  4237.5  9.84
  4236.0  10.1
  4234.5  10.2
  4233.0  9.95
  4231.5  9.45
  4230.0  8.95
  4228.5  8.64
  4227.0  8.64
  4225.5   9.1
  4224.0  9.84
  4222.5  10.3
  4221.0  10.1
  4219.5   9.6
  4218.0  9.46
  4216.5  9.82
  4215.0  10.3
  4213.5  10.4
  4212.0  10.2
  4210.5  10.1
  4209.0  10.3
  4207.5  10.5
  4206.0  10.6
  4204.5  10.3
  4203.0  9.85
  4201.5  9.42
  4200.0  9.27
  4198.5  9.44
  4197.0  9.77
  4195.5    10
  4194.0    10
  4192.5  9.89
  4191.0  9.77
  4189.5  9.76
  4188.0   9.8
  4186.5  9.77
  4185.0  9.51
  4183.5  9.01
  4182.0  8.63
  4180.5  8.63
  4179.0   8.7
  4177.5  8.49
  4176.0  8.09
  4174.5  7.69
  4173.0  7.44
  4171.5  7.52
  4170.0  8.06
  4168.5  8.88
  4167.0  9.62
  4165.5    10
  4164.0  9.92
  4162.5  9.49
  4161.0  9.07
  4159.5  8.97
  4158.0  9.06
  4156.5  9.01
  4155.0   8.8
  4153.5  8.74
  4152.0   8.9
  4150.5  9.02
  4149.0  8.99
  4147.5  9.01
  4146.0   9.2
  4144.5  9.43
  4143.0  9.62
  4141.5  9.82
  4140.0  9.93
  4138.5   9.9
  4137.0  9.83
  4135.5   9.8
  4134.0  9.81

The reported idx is 1.20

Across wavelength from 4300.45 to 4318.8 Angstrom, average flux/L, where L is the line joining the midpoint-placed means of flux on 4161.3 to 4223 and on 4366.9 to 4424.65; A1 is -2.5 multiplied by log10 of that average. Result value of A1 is 0.182 mag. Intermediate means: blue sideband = 9.47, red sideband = 11.6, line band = 9.04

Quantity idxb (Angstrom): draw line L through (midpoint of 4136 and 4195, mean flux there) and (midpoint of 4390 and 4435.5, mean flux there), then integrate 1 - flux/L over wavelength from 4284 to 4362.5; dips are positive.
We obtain 5.1 Angstrom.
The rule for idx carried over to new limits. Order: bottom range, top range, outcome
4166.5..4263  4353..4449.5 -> 1.33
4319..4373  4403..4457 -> 1.13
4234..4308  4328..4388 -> 1.18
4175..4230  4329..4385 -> 1.25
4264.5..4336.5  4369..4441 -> 1.24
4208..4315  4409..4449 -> 1.35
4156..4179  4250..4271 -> 1.26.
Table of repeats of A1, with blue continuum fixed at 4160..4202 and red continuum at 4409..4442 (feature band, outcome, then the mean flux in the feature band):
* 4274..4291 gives 0.04 mag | 10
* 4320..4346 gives 0.05 mag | 10.5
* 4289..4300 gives 0.16 mag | 9.14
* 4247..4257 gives -0.05 mag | 10.5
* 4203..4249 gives -0.03 mag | 9.99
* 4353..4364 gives -0.08 mag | 12.2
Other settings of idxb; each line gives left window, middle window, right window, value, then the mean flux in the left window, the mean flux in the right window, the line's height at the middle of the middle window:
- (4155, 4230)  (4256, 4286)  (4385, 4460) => -0.3 Angstrom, 9.39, 11.9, 10.3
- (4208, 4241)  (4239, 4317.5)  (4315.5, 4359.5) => 3.3 Angstrom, 9.77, 10.9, 10.3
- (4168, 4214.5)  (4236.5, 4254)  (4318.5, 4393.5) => -0.8 Angstrom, 9.36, 11.1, 9.93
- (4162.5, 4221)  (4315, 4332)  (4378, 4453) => -0.4 Angstrom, 9.44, 11.8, 10.8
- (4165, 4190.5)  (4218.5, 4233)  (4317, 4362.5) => 0.0 Angstrom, 8.8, 11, 9.44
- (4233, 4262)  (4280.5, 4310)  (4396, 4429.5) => 4.8 Angstrom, 10.4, 12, 10.8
